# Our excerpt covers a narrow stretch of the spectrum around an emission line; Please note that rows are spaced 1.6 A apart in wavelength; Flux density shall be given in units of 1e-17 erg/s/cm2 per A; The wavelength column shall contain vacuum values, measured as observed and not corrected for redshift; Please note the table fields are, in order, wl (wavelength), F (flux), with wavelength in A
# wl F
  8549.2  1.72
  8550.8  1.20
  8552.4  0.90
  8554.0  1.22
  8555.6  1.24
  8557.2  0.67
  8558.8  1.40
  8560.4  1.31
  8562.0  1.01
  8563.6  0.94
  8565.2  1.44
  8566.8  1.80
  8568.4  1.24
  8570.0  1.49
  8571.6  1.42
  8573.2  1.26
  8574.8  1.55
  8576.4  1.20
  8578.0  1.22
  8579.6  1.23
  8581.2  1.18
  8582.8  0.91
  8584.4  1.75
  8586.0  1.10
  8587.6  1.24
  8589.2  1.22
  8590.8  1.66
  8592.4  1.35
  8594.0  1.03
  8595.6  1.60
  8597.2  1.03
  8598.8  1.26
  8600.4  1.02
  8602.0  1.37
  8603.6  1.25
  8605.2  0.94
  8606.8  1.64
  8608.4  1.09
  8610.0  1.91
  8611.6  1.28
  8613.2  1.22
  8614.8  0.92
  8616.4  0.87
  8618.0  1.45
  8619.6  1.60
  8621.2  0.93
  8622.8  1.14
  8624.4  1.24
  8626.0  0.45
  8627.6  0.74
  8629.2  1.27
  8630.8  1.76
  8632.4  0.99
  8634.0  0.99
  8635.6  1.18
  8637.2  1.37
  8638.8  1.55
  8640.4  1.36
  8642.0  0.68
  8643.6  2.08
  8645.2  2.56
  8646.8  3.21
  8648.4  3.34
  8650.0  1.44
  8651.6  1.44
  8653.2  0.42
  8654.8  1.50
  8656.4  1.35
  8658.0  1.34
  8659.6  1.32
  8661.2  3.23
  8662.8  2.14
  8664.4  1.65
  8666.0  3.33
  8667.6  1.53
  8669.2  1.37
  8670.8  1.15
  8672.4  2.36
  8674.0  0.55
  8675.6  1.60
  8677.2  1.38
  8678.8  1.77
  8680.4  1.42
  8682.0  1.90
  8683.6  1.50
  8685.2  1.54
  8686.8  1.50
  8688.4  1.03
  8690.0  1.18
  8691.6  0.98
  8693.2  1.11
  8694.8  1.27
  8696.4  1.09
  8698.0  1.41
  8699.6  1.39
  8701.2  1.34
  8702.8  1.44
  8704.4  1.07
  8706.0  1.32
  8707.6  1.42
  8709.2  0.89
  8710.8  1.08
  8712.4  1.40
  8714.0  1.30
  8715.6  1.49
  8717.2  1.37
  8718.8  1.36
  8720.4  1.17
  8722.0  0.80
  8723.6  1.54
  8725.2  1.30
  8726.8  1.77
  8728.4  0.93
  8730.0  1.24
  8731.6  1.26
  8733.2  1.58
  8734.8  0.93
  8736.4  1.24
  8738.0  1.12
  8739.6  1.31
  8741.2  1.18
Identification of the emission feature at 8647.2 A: [S II] 6716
